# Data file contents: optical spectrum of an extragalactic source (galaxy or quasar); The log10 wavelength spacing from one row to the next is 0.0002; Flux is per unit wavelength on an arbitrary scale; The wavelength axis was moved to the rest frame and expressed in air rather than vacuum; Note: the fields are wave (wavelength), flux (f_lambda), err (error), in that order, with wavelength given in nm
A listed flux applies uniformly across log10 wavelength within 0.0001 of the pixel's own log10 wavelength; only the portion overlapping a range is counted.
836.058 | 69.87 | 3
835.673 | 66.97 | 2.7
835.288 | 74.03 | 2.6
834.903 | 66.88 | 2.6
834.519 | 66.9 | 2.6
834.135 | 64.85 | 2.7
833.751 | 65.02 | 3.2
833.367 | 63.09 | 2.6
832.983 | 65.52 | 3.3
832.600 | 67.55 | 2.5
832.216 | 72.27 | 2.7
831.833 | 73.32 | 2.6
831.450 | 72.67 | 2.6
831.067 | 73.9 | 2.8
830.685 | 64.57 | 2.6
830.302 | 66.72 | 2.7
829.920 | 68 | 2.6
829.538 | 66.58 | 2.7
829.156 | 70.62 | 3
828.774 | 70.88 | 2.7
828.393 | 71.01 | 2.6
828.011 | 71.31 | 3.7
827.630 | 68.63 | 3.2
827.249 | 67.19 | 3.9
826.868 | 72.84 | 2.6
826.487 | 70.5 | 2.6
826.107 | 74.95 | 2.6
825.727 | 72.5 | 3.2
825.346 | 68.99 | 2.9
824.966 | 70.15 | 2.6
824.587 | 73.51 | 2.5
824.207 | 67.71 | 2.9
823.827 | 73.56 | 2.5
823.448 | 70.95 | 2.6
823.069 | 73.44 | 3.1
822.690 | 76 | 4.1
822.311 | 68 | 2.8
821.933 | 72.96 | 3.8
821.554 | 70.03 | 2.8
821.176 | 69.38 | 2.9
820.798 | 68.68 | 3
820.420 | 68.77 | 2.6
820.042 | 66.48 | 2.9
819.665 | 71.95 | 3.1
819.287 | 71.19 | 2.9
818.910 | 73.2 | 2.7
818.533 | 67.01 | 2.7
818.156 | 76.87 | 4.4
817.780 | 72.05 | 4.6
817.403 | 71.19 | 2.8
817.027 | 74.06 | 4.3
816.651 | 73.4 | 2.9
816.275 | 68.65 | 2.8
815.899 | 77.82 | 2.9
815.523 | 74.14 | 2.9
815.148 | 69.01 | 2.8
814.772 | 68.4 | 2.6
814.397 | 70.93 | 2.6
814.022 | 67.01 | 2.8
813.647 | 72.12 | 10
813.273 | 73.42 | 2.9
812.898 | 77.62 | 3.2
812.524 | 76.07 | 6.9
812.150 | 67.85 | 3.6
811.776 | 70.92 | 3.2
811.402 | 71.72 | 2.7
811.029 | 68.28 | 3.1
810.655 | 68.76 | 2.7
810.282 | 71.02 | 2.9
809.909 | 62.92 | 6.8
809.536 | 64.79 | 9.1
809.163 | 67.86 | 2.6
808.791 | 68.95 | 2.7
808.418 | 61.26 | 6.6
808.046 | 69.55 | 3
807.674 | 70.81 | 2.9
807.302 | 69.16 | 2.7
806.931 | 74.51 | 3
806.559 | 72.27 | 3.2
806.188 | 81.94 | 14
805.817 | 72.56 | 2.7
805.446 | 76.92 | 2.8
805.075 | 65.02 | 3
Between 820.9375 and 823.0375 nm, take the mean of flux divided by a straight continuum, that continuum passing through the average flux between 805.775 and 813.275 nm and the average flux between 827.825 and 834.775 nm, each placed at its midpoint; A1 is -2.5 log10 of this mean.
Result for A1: -0.03 mag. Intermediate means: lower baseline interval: 70.5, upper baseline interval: 68.6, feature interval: 71.4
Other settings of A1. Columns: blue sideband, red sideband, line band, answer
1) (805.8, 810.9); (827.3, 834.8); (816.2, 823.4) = -0.03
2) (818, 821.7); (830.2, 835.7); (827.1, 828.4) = 0.00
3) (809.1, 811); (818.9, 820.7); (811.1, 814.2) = -0.06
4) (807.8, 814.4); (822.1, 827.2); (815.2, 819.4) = -0.03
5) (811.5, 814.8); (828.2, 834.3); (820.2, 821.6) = 0.02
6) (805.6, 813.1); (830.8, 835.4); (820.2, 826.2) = -0.03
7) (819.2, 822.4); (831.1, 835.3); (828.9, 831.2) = 0.01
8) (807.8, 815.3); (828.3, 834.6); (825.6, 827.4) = -0.05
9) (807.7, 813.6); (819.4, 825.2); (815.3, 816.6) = -0.05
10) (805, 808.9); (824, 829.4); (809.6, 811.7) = 0.04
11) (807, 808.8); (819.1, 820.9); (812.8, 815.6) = -0.04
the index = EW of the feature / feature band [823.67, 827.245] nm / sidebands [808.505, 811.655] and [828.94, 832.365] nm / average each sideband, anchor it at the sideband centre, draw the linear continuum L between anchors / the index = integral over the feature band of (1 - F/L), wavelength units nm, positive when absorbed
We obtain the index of -0.11 nm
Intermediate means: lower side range 67.9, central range 71.4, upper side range 69.8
